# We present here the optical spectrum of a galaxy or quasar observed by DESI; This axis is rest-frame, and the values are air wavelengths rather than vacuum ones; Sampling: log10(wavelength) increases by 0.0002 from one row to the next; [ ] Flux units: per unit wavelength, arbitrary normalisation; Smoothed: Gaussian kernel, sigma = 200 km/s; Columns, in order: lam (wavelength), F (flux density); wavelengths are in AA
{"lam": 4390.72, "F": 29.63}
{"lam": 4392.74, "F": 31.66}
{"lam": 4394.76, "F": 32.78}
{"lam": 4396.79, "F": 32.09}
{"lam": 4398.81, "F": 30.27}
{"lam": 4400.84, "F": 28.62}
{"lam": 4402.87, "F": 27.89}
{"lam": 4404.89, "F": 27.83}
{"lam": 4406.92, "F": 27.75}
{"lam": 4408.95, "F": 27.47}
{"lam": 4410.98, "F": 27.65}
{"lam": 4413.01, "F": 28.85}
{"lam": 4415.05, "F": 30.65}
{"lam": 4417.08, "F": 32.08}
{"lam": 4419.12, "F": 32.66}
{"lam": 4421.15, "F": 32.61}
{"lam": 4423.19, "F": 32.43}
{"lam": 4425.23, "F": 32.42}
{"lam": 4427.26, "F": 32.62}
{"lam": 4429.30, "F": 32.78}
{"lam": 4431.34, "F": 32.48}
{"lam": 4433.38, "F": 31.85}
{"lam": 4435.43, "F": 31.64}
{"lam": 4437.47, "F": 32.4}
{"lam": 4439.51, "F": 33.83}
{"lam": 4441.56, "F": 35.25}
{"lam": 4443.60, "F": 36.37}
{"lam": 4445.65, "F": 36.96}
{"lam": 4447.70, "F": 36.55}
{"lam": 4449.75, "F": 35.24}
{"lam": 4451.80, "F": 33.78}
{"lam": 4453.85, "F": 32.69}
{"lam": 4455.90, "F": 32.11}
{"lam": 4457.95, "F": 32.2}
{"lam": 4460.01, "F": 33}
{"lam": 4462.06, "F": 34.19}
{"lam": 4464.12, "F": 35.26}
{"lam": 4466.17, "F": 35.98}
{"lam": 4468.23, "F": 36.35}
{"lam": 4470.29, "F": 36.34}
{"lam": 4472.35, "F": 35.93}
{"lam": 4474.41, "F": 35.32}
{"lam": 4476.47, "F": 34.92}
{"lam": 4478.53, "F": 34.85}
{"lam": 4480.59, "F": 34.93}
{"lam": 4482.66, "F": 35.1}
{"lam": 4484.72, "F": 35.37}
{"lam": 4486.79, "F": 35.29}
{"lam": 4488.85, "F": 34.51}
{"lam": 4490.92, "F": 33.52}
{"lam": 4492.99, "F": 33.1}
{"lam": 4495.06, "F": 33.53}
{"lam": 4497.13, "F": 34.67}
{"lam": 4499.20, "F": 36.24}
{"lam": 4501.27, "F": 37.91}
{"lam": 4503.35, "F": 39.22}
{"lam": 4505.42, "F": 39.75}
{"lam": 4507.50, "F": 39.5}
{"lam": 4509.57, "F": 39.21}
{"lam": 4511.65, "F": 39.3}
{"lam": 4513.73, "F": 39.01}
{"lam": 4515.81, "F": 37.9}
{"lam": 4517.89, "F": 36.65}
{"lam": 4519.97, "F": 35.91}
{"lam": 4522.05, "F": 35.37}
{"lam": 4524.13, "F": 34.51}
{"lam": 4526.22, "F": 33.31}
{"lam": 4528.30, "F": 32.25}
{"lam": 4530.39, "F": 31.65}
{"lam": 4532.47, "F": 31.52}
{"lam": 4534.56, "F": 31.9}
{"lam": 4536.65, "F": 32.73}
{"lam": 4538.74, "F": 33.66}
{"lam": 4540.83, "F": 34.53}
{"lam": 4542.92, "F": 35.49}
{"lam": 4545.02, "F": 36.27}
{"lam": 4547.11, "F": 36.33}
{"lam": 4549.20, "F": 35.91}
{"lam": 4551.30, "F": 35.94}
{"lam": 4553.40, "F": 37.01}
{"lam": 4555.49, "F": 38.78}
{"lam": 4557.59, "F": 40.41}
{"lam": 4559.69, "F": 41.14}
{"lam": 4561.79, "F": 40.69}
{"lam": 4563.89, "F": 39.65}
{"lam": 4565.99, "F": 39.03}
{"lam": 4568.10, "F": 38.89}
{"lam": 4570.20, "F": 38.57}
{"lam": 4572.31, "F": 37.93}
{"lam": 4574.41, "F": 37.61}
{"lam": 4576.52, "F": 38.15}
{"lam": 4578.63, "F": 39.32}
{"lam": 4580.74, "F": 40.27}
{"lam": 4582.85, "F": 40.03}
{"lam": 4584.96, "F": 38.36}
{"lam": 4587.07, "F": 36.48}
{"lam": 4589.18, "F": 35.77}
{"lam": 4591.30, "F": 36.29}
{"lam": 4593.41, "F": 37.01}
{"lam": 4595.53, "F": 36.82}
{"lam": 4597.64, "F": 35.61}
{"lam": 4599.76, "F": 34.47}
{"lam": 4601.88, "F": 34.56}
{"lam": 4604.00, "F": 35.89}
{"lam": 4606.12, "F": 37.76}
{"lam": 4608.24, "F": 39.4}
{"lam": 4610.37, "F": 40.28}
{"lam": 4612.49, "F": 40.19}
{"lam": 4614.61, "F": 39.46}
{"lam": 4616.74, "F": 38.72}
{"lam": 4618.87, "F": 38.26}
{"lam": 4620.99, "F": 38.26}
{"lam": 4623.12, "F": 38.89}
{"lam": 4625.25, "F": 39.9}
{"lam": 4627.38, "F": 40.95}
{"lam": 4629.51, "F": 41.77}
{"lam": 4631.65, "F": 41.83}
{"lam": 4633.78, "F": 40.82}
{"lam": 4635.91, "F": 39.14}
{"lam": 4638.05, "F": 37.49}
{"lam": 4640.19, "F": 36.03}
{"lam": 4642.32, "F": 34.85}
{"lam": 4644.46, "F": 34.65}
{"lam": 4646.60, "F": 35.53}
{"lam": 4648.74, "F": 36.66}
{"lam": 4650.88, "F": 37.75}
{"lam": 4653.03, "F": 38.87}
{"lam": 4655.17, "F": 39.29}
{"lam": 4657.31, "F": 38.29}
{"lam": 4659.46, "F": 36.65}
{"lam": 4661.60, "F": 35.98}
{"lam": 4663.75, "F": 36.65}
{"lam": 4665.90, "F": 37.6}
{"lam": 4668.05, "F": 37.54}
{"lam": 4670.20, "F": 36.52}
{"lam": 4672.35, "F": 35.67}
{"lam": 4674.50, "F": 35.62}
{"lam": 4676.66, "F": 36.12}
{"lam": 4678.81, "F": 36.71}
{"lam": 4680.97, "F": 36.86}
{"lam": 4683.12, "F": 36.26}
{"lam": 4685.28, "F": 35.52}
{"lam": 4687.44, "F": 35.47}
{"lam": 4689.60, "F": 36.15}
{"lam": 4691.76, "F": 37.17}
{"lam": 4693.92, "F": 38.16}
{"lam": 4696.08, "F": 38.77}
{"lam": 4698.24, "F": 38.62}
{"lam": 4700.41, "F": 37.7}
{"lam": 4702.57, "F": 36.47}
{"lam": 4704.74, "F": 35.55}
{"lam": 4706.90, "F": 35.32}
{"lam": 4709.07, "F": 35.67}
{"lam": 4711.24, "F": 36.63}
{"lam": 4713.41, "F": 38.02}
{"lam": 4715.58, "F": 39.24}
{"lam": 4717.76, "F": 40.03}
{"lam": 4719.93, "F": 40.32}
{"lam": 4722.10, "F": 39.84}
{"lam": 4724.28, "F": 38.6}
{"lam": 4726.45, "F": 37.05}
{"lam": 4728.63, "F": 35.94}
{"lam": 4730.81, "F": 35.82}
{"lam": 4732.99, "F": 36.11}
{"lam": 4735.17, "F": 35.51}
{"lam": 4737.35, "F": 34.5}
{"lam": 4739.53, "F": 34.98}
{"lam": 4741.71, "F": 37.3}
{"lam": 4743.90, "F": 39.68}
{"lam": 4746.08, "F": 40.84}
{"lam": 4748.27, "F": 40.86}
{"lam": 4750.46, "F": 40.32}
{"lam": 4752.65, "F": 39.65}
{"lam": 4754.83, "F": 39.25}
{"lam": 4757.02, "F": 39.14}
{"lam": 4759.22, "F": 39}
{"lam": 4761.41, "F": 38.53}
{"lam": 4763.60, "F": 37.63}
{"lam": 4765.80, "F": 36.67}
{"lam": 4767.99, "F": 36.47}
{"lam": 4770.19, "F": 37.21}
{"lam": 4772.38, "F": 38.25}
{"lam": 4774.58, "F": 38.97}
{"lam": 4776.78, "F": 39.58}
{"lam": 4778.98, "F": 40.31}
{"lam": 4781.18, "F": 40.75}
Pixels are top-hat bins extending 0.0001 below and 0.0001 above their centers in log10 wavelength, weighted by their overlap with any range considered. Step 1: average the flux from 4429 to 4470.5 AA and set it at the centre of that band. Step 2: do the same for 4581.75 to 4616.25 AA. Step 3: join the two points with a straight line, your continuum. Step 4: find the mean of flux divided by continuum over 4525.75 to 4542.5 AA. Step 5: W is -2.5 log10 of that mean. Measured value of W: 0.10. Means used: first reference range 34.1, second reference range 37.4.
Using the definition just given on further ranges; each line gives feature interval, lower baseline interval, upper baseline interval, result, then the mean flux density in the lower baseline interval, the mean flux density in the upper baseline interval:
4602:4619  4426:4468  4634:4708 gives -0.07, 33.9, 36.9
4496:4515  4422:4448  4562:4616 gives -0.08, 33.6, 38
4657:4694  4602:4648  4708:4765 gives 0.05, 38.5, 38.1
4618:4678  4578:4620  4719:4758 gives 0.00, 37.7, 38.1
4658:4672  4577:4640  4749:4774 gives 0.05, 38.4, 38.4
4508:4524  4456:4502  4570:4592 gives -0.04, 34.9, 38.1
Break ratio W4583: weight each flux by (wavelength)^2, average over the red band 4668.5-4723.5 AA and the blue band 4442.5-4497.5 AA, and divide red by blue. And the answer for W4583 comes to 1.18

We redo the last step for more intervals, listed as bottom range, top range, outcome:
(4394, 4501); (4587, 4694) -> 1.23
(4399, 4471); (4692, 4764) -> 1.32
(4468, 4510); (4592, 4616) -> 1.10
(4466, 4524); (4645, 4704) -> 1.10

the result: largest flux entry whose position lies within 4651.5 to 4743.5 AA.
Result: 40.32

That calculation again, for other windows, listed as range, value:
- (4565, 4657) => 41.83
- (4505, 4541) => 39.75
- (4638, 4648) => 37.49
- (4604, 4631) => 41.77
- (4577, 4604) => 40.27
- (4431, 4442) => 35.25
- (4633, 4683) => 40.82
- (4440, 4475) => 36.96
